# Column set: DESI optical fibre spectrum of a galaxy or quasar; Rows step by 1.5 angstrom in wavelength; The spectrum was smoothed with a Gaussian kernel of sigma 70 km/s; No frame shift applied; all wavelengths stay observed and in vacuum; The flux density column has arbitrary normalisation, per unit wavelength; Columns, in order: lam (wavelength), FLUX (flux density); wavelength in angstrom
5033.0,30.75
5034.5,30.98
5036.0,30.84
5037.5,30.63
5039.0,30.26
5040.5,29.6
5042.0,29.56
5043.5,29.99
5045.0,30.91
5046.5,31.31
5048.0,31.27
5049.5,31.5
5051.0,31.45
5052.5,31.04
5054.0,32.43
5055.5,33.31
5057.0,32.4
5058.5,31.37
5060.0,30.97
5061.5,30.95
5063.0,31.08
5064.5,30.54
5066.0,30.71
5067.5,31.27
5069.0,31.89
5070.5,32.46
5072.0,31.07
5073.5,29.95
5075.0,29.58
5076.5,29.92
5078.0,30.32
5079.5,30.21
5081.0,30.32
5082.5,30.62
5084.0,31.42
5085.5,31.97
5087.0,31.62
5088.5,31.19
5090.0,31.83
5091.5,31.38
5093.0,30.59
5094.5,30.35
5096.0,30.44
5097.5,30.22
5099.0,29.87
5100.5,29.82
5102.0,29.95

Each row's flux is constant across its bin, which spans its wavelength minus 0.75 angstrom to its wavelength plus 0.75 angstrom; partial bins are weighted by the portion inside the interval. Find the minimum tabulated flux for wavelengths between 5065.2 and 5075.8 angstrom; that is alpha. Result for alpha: 29.58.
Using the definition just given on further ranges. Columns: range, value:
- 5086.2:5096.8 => 30.35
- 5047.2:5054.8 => 31.04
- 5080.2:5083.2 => 30.32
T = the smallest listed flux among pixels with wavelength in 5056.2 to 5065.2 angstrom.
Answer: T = 30.54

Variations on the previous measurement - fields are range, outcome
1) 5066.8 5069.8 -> 31.27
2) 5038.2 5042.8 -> 29.56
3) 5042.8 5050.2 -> 29.99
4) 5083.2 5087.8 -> 31.42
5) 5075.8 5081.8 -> 29.92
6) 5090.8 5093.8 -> 30.59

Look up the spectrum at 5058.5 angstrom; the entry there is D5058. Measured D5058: 31.37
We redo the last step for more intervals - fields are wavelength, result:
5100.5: 29.82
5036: 30.84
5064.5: 30.54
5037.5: 30.63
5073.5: 29.95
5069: 31.89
